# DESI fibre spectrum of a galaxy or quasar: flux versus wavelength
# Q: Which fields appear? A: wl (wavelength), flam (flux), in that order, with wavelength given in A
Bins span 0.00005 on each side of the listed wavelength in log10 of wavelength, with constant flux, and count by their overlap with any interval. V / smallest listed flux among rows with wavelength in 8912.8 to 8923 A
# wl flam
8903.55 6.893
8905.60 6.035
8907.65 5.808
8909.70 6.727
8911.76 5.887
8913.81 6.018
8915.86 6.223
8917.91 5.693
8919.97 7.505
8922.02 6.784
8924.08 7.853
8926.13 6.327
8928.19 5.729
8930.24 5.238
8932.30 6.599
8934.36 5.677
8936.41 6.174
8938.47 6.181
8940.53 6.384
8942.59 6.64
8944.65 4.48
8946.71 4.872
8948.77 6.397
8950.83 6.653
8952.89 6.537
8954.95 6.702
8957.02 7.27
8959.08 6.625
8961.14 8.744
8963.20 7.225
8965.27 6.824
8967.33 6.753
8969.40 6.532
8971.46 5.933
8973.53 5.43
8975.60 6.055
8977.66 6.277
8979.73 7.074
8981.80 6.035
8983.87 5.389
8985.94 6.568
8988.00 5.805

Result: 5.693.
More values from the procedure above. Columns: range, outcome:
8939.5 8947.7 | 4.48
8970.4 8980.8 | 5.43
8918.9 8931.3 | 5.238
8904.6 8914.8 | 5.808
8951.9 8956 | 6.537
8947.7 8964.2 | 6.397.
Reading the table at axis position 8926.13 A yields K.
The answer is 6.327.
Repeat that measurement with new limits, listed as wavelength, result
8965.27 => 6.824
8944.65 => 4.48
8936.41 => 6.174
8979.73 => 7.074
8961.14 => 8.744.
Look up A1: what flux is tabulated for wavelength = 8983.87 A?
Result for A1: 5.389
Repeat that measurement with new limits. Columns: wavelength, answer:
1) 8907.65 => 5.808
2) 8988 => 5.805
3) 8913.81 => 6.018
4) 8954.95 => 6.702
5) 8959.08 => 6.625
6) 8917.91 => 5.693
